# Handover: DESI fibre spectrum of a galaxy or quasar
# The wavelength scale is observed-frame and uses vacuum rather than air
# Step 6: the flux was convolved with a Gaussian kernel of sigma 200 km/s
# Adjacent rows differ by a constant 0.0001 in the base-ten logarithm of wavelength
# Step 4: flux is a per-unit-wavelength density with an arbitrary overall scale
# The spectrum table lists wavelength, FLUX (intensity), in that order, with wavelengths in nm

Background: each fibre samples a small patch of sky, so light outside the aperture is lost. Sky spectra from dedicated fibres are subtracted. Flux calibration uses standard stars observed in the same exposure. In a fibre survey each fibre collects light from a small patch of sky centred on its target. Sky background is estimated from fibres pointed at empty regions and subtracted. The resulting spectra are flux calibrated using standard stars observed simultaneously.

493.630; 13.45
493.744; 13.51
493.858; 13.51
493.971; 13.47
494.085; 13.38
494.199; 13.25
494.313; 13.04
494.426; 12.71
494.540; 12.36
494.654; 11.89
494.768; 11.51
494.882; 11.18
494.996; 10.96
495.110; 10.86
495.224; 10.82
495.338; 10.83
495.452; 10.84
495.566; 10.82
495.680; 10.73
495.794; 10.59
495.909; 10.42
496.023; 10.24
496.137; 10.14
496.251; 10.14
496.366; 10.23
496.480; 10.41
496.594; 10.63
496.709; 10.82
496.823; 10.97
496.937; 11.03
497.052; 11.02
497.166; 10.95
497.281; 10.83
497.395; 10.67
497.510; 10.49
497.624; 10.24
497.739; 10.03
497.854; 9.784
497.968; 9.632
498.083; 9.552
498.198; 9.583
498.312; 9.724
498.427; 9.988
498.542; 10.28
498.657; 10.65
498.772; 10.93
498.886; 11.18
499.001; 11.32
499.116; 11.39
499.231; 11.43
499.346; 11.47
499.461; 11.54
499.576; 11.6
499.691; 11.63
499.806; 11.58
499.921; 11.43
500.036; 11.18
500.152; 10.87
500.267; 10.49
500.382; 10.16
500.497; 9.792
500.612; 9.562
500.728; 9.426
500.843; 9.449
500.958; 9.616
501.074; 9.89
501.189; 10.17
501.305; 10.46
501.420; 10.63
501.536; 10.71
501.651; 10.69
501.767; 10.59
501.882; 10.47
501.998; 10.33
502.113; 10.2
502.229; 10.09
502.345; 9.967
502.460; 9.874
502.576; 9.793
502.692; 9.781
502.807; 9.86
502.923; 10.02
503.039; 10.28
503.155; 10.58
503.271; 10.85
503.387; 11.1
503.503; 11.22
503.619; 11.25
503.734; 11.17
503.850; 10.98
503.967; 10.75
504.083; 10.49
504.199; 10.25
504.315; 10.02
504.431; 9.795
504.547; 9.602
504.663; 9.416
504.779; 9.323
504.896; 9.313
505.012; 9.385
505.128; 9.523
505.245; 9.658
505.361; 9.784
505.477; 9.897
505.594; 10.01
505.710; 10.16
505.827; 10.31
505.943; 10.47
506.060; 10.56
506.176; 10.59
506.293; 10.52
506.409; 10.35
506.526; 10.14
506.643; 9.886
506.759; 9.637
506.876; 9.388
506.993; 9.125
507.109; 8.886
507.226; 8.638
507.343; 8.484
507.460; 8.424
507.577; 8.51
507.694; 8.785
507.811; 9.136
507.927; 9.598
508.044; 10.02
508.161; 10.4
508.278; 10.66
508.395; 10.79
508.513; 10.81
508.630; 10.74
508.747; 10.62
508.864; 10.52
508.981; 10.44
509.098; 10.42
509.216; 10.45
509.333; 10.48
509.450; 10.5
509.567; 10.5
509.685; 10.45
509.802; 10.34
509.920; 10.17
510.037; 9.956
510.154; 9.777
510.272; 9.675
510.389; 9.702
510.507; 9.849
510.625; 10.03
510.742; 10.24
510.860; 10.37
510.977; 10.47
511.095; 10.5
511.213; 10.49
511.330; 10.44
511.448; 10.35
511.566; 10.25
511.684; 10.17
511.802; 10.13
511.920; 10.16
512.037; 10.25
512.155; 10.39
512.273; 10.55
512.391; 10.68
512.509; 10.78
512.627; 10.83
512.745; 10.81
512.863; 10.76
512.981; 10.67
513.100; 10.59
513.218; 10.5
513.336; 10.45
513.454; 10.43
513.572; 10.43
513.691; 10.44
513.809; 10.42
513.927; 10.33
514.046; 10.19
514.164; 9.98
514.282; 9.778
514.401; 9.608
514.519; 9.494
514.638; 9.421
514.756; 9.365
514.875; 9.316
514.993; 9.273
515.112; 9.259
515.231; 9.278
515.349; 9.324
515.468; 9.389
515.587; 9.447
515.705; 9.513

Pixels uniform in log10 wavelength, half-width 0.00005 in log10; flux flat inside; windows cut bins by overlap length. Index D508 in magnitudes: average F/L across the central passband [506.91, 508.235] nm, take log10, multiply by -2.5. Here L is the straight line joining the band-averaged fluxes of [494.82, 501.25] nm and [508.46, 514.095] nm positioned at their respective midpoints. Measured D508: 0.15 mag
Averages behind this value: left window 10.6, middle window 9.12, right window 10.4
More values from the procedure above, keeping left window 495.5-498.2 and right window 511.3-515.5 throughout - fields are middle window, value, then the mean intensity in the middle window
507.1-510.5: 0.03 mag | 9.94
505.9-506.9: 0.01 mag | 10.2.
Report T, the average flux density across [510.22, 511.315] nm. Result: 10.2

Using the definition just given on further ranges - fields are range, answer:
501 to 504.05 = 10.4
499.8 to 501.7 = 10.3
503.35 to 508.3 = 9.89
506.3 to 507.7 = 9.25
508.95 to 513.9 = 10.4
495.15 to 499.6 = 10.6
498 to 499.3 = 10.5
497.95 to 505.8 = 10.4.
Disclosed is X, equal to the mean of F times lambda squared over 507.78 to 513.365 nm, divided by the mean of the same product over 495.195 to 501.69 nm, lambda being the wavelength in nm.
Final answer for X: 1.03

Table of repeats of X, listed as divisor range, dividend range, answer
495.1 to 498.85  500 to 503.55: 1.00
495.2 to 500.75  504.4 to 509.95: 0.97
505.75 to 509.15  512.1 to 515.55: 1.05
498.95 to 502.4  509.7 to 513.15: 1.02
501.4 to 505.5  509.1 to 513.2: 1.04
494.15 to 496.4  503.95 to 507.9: 0.90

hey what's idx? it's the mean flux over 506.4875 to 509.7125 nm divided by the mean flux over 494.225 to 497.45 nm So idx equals 0.9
